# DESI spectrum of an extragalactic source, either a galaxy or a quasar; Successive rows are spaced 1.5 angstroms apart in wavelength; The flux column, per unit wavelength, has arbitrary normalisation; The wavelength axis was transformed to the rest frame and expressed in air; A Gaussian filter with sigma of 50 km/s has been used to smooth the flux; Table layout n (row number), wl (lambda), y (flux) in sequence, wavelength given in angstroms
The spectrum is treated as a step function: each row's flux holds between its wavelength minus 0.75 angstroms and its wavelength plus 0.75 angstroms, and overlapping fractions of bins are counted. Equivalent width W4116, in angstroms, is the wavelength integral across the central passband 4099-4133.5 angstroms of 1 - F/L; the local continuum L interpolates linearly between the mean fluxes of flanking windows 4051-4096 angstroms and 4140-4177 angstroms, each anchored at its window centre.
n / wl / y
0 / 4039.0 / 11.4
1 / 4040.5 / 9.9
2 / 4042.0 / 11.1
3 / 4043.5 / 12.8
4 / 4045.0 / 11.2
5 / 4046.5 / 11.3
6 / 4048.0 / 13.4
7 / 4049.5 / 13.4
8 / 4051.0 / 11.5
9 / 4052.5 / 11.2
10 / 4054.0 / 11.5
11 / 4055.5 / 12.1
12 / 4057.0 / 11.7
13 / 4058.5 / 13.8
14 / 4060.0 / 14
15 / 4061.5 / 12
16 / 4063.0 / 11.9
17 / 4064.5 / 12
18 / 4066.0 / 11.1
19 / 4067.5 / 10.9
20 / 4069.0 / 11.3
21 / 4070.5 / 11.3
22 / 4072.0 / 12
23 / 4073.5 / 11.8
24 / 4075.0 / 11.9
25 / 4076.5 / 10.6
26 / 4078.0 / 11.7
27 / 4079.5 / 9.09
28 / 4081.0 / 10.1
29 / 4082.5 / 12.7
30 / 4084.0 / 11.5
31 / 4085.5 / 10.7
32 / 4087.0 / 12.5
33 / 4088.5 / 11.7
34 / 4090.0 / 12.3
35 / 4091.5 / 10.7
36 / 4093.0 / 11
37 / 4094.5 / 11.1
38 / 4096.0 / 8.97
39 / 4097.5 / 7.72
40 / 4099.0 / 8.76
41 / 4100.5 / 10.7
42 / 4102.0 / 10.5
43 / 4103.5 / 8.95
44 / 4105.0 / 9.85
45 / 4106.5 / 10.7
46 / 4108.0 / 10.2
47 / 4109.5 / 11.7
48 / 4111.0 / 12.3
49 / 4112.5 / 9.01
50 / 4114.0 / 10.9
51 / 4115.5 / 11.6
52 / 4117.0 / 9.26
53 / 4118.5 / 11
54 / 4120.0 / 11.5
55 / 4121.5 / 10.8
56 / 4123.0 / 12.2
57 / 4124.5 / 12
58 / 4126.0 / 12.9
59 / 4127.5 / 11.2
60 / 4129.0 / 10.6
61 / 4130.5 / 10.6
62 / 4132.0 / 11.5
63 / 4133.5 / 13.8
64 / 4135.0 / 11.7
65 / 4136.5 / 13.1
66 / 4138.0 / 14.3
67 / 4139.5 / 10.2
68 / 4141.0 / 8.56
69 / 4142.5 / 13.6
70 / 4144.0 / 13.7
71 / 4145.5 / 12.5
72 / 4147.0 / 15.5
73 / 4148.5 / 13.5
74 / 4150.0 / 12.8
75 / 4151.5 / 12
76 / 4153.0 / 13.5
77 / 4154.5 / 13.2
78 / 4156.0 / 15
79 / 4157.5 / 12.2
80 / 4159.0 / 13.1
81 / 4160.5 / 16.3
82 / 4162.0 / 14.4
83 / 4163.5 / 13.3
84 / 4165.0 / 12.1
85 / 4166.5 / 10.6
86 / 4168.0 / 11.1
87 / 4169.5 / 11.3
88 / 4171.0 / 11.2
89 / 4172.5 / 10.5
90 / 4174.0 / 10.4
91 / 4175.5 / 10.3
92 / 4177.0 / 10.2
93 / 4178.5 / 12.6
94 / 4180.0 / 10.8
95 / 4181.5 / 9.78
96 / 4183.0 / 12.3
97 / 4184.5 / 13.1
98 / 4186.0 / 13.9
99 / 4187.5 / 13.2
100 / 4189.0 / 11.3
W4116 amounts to 3.1 angstroms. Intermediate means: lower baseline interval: 11.5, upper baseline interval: 12.5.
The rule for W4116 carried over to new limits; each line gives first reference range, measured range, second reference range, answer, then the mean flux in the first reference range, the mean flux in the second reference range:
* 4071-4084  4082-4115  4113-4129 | 1.8 angstroms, 11.3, 11.3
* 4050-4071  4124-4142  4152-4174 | 1.0 angstroms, 11.9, 12.6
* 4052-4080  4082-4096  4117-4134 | 0.3 angstroms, 11.7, 11.5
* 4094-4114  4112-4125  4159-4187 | -0.6 angstroms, 10.1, 11.9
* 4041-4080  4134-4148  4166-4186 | -1.5 angstroms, 11.8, 11.2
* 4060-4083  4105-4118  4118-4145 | 1.2 angstroms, 11.4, 11.9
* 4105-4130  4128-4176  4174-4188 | -4.1 angstroms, 11.1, 11.7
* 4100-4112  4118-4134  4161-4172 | -0.8 angstroms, 10.6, 12.1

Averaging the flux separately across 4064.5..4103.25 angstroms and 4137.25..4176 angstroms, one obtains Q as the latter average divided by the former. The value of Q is 1.1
